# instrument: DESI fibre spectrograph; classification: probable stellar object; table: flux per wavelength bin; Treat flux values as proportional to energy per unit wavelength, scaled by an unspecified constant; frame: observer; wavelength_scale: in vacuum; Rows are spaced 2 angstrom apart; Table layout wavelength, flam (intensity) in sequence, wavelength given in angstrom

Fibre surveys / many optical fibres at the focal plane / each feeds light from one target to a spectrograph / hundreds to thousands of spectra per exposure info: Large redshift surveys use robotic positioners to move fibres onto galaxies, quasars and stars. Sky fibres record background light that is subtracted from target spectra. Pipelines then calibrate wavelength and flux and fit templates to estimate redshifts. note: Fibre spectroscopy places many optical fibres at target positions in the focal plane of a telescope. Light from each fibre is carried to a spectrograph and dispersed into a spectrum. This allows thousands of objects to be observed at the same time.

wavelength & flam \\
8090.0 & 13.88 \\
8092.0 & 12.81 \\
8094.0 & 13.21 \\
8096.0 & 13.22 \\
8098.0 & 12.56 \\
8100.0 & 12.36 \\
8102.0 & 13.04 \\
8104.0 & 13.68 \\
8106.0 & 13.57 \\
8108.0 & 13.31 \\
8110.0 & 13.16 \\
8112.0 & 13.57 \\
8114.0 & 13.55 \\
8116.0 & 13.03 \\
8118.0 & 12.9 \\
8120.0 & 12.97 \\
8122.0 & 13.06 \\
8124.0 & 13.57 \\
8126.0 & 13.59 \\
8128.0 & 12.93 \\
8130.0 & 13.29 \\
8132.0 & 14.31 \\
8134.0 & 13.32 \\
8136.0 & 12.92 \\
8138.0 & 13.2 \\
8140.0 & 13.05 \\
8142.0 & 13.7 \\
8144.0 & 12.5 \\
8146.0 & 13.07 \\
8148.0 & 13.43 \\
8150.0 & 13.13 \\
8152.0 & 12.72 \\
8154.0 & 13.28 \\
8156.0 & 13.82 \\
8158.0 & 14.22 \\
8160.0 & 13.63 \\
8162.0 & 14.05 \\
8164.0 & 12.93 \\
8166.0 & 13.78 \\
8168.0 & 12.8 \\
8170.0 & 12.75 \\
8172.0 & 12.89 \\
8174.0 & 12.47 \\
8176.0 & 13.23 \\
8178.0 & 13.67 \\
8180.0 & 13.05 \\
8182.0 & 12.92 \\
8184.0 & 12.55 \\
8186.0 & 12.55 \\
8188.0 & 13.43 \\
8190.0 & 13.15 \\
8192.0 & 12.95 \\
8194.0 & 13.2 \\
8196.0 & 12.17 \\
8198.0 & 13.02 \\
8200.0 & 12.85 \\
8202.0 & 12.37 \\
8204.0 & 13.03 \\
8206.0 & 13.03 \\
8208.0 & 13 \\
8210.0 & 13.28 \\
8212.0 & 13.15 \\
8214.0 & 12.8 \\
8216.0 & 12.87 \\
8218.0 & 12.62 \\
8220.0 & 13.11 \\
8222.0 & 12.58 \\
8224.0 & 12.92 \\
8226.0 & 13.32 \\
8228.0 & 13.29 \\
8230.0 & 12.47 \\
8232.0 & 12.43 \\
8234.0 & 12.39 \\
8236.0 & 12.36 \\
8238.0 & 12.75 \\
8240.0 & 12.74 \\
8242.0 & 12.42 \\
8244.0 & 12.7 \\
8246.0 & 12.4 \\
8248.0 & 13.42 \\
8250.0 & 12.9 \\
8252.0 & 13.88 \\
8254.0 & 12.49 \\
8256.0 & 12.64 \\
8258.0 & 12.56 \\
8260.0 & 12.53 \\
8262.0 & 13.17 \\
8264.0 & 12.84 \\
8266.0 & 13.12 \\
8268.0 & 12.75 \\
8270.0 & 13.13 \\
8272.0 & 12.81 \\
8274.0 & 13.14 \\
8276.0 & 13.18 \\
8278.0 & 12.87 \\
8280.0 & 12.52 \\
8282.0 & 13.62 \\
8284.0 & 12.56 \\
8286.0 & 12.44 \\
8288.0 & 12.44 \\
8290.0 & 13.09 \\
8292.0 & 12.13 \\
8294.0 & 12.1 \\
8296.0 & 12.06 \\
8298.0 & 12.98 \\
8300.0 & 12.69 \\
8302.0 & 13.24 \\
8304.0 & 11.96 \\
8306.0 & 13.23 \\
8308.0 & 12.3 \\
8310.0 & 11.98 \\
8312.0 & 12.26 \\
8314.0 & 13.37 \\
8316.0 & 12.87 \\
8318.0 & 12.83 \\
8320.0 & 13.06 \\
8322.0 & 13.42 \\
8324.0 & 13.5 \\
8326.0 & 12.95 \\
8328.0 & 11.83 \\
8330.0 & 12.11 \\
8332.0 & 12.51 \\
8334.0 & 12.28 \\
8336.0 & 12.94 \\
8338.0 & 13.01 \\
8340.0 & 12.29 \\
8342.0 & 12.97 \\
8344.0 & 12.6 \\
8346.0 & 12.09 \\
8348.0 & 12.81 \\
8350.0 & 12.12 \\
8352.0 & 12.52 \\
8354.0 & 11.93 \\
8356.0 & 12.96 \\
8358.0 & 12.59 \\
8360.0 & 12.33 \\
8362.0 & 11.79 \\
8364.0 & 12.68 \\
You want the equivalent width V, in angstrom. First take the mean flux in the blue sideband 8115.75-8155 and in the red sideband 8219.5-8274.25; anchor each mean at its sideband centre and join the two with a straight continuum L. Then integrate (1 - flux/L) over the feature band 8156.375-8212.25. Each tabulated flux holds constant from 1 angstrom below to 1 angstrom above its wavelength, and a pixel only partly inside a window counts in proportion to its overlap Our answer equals -0.2 angstrom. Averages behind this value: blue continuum 13.2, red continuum 12.8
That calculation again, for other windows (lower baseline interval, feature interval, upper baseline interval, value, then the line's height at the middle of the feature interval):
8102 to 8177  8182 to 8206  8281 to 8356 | 0.4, 13.1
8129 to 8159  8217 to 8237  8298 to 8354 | 0.4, 13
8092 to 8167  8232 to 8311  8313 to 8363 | 0.7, 12.8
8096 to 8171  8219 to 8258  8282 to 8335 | 0.3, 12.9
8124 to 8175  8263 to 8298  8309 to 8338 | 0.3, 12.9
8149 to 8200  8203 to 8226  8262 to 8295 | 0.1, 13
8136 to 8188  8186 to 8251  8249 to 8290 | 0.9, 13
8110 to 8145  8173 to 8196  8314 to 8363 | 0.2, 13.1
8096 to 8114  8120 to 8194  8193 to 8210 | -1.2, 13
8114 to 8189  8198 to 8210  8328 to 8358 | 0.1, 13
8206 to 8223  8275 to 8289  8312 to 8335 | 0.0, 12.8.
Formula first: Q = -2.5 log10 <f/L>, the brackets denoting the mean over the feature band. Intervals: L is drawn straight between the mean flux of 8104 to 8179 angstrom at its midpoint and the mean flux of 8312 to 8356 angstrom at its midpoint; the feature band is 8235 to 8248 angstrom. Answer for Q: 0.03 mag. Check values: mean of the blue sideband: 13.3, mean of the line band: 12.6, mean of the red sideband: 12.7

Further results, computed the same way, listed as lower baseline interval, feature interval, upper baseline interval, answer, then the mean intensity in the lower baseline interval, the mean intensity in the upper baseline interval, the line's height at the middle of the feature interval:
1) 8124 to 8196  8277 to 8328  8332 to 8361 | -0.003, 13.2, 12.5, 12.7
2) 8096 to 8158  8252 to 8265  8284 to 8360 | 0.001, 13.2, 12.6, 12.8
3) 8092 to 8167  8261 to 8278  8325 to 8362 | -0.022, 13.3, 12.5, 12.8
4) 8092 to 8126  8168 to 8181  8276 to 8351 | 0.001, 13.2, 12.7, 13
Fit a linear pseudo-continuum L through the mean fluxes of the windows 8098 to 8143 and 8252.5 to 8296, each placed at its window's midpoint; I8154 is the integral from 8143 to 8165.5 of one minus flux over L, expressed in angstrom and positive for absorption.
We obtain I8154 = -0.3 angstrom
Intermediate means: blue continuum 13.3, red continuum 12.8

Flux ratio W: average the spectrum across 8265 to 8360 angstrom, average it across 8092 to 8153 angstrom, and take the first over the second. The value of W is 1.0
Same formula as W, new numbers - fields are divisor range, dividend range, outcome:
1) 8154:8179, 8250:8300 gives 0.96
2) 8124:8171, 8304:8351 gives 0.95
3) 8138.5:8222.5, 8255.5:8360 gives 0.97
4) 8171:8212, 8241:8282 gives 1.00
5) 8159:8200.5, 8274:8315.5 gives 0.97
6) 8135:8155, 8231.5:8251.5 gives 0.97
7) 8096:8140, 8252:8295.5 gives 0.97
